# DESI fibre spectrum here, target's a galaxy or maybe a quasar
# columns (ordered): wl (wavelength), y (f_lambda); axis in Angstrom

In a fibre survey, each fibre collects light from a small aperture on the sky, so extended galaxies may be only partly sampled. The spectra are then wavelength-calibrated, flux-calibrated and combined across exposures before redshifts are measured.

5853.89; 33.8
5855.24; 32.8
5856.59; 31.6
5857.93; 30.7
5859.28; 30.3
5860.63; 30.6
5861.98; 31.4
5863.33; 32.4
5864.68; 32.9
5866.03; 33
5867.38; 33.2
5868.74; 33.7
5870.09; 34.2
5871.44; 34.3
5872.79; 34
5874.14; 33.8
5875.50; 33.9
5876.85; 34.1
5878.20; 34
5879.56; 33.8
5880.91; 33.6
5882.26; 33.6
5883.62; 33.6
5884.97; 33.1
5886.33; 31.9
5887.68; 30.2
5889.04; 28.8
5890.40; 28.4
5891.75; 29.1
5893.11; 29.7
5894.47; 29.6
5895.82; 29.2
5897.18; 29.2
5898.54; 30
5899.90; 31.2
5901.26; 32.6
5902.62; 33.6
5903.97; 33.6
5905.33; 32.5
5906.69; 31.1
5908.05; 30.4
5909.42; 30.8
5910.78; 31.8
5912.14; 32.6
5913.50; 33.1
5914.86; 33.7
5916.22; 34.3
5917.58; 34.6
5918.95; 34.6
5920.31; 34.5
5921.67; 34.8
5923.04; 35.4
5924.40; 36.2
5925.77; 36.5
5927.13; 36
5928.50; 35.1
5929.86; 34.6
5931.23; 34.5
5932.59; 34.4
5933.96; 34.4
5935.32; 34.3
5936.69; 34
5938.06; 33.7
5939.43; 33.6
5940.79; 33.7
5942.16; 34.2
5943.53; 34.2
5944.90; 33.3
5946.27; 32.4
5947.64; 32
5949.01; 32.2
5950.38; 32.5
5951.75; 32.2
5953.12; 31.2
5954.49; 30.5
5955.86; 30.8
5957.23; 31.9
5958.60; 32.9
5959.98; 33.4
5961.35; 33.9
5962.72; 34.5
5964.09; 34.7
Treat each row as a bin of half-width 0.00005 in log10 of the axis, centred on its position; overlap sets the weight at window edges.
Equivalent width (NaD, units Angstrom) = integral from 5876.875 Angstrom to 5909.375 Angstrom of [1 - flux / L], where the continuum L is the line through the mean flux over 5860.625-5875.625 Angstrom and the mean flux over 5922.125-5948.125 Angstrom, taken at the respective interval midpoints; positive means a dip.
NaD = 2.1 Angstrom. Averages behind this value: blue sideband 33.2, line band 31.5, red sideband 34.4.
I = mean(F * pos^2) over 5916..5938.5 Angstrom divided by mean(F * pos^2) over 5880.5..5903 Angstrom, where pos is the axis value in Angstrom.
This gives 1.1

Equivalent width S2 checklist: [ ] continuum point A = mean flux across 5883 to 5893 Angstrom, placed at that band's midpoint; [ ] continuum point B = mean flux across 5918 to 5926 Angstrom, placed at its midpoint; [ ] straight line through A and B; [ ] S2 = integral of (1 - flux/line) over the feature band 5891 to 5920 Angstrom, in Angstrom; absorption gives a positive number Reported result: 1.1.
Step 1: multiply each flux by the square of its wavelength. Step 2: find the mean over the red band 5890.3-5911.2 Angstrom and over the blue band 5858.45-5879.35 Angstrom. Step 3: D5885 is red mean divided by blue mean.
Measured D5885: 0.94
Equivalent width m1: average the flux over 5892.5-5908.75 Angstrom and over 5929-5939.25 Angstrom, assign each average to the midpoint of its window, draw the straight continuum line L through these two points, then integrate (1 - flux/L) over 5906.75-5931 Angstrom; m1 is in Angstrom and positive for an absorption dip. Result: -0.87 Angstrom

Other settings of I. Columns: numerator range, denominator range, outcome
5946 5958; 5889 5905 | 1.06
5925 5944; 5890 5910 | 1.14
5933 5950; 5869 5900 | 1.07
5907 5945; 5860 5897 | 1.07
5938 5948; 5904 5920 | 1.03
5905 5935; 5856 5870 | 1.08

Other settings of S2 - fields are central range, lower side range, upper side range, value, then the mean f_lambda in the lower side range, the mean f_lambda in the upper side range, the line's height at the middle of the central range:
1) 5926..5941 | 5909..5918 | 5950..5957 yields -1.0 Angstrom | 33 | 31.4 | 32.2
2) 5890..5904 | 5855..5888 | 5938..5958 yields 1.0 Angstrom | 32.9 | 32.5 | 32.8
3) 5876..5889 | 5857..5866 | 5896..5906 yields -0.5 Angstrom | 31.5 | 31.7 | 31.6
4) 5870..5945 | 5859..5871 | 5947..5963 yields -1.5 Angstrom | 32.5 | 32.3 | 32.4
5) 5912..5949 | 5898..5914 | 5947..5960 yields -2.7 Angstrom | 31.9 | 31.9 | 31.9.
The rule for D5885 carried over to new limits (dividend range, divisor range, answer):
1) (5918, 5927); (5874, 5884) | 1.06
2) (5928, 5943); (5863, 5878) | 1.04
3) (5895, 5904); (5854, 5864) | 1.00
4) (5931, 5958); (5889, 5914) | 1.08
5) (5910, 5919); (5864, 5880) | 1.01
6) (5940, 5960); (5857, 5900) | 1.04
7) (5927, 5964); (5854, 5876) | 1.05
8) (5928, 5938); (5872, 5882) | 1.03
